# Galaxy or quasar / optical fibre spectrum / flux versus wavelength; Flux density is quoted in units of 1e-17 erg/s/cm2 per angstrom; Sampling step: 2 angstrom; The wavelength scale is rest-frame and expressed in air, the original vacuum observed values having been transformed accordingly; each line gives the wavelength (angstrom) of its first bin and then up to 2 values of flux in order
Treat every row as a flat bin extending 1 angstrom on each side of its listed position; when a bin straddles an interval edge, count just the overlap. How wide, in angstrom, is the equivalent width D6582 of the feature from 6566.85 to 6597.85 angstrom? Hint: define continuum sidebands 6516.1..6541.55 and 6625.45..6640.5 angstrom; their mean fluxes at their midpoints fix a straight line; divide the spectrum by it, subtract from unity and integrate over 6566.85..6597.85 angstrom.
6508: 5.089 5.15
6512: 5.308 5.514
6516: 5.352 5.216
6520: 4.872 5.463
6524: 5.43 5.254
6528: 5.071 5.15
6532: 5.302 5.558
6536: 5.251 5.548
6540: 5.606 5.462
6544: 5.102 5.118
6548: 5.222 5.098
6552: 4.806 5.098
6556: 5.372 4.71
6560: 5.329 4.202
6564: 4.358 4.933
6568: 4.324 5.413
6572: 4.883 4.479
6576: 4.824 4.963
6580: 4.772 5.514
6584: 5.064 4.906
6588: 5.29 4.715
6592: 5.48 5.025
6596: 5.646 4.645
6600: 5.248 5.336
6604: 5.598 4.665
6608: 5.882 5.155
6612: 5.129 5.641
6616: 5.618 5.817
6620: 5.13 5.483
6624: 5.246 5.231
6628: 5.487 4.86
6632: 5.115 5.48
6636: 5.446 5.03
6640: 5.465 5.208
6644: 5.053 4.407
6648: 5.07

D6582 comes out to 1.62 angstrom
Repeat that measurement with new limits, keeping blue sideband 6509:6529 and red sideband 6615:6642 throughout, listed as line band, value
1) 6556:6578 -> 2.12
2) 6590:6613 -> 0.37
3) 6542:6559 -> 0.63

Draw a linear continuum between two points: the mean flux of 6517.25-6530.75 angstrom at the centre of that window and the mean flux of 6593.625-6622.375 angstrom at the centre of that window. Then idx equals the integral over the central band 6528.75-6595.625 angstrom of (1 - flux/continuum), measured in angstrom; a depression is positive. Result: 2.6 angstrom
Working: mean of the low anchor 5.21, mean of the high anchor 5.34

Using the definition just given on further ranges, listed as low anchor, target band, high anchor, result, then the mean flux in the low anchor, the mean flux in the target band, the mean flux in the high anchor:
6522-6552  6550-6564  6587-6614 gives 1.00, 5.29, 4.89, 5.23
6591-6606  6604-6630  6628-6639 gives -0.68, 5.24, 5.36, 5.21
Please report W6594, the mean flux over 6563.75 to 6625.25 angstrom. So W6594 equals 5.14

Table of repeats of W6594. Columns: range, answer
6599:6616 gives 5.35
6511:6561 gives 5.25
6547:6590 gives 4.93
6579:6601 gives 5.12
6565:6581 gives 4.82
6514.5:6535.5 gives 5.27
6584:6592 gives 5.05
